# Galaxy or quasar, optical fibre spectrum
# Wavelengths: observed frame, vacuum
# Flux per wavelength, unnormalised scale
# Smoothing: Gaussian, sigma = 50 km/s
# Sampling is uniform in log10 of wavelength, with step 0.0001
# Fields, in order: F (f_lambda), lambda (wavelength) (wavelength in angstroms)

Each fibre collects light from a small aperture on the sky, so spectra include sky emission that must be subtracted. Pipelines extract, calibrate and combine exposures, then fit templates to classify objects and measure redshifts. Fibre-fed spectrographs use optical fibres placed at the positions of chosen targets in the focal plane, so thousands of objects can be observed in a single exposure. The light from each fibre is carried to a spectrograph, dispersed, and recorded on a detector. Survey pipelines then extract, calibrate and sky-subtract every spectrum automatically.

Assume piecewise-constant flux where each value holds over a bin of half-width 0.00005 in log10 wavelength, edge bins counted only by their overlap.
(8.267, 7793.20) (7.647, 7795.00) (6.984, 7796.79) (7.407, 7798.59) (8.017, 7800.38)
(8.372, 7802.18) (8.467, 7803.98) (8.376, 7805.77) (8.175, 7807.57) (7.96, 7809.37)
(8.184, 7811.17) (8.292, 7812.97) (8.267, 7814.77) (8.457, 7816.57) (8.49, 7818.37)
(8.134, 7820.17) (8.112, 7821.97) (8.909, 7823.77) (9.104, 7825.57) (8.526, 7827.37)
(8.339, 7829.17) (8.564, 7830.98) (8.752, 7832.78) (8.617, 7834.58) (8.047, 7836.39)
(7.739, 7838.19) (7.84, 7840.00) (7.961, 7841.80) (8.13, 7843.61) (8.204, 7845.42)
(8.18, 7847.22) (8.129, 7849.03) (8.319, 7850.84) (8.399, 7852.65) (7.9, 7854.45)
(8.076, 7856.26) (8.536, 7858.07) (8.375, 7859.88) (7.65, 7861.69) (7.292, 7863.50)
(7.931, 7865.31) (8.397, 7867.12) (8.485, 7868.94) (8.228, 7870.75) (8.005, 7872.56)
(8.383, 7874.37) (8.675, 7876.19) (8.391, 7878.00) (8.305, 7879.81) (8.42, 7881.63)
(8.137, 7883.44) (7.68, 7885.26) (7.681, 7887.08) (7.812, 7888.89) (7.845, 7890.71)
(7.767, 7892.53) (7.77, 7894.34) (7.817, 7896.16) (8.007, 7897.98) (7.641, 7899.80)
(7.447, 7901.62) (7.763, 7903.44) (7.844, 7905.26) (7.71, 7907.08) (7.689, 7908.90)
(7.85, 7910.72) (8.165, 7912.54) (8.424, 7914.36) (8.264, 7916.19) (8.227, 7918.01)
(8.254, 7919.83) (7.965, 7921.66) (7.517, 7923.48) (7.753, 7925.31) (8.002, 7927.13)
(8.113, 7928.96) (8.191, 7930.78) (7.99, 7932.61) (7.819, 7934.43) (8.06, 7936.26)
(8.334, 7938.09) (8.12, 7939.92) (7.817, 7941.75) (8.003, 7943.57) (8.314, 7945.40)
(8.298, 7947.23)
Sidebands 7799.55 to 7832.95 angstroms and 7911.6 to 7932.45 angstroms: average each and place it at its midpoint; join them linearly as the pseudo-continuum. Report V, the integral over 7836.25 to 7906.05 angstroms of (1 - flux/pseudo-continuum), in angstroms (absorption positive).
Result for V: 1.65 angstroms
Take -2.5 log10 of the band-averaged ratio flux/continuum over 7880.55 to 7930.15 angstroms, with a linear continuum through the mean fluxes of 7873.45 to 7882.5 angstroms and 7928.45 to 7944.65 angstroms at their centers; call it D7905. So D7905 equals 0.05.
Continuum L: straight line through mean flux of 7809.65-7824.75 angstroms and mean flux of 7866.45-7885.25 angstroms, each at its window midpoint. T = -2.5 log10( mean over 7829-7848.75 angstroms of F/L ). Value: 0.02 mag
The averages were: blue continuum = 8.34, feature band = 8.21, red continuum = 8.31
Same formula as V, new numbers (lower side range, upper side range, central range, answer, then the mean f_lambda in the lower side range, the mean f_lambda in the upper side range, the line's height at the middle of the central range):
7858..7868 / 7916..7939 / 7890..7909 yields 0.6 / 7.99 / 8.03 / 8.01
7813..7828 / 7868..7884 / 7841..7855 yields 0.4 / 8.49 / 8.34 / 8.42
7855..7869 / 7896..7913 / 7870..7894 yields -0.5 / 8.06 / 7.78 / 7.93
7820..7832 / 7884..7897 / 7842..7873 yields 0.2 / 8.56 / 7.78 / 8.17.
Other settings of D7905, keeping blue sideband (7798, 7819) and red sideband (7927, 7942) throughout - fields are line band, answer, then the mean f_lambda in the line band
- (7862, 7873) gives 0.01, 8.04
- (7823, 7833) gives -0.07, 8.69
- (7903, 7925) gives 0.02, 7.97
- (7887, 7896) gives 0.04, 7.79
